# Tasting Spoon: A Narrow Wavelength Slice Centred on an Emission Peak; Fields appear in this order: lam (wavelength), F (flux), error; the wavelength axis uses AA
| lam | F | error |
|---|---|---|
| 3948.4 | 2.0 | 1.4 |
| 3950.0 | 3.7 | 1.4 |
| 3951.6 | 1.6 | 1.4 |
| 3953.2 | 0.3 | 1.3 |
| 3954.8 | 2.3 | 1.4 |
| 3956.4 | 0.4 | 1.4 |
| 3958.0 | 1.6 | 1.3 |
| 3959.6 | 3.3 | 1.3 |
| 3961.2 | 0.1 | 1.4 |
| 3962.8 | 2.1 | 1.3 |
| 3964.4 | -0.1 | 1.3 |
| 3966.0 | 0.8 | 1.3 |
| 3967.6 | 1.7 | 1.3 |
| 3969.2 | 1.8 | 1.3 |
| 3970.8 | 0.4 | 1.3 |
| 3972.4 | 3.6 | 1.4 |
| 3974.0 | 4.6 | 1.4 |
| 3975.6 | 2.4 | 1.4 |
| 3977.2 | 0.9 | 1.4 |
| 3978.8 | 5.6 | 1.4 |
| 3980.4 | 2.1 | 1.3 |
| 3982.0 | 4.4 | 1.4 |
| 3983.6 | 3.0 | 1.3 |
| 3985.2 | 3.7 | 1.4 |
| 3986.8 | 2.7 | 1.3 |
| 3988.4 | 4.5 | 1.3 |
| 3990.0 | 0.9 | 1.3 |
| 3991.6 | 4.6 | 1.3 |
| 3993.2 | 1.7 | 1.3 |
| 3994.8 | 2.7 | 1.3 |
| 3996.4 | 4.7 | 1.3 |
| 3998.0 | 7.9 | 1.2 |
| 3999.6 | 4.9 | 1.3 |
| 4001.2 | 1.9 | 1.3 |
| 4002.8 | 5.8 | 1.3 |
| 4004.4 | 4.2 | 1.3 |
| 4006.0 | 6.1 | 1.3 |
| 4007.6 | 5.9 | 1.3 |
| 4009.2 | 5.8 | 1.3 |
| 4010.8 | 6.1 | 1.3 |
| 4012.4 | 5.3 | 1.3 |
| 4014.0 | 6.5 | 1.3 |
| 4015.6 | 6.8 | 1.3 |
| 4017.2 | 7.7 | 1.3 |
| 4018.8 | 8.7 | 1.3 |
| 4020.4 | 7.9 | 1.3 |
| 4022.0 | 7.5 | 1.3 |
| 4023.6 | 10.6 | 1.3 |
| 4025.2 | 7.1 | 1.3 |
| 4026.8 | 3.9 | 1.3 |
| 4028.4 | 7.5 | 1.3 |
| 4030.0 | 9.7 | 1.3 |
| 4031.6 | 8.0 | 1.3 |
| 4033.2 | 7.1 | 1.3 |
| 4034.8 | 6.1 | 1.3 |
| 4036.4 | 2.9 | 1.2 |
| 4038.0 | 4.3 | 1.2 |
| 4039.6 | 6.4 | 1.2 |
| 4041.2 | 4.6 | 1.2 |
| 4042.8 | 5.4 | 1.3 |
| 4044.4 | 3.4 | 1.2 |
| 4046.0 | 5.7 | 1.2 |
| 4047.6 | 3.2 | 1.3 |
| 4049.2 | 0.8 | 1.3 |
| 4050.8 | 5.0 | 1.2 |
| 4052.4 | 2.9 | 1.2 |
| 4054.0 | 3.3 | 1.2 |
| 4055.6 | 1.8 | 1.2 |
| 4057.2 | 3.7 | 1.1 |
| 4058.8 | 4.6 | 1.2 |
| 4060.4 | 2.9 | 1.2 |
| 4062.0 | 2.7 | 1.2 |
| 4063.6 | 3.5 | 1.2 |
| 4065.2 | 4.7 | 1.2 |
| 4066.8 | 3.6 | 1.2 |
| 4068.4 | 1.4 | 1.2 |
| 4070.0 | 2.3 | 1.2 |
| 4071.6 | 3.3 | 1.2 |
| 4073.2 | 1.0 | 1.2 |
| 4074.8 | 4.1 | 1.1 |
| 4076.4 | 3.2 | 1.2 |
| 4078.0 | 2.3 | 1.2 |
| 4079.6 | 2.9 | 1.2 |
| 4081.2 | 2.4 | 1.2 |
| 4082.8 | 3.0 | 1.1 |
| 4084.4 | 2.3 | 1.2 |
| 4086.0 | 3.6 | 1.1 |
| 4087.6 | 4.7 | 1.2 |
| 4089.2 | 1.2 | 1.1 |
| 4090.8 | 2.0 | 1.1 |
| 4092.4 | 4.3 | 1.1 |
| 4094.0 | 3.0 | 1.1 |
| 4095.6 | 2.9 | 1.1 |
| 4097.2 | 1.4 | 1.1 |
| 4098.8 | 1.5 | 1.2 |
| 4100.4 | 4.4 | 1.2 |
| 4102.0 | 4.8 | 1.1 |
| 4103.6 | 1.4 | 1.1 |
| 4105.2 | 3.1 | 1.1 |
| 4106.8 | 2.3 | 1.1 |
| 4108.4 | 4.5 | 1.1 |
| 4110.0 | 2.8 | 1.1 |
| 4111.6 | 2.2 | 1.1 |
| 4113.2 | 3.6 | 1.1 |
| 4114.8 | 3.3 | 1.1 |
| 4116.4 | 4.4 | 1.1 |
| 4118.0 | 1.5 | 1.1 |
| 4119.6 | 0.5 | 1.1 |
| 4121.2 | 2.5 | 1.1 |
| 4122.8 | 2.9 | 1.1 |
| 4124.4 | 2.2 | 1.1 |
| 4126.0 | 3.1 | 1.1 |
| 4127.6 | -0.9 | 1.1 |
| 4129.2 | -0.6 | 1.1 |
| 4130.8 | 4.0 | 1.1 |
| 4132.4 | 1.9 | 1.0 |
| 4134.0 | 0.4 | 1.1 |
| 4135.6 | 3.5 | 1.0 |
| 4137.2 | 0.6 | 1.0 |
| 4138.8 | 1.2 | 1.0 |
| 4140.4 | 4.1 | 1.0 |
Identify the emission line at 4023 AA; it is Ly-alpha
